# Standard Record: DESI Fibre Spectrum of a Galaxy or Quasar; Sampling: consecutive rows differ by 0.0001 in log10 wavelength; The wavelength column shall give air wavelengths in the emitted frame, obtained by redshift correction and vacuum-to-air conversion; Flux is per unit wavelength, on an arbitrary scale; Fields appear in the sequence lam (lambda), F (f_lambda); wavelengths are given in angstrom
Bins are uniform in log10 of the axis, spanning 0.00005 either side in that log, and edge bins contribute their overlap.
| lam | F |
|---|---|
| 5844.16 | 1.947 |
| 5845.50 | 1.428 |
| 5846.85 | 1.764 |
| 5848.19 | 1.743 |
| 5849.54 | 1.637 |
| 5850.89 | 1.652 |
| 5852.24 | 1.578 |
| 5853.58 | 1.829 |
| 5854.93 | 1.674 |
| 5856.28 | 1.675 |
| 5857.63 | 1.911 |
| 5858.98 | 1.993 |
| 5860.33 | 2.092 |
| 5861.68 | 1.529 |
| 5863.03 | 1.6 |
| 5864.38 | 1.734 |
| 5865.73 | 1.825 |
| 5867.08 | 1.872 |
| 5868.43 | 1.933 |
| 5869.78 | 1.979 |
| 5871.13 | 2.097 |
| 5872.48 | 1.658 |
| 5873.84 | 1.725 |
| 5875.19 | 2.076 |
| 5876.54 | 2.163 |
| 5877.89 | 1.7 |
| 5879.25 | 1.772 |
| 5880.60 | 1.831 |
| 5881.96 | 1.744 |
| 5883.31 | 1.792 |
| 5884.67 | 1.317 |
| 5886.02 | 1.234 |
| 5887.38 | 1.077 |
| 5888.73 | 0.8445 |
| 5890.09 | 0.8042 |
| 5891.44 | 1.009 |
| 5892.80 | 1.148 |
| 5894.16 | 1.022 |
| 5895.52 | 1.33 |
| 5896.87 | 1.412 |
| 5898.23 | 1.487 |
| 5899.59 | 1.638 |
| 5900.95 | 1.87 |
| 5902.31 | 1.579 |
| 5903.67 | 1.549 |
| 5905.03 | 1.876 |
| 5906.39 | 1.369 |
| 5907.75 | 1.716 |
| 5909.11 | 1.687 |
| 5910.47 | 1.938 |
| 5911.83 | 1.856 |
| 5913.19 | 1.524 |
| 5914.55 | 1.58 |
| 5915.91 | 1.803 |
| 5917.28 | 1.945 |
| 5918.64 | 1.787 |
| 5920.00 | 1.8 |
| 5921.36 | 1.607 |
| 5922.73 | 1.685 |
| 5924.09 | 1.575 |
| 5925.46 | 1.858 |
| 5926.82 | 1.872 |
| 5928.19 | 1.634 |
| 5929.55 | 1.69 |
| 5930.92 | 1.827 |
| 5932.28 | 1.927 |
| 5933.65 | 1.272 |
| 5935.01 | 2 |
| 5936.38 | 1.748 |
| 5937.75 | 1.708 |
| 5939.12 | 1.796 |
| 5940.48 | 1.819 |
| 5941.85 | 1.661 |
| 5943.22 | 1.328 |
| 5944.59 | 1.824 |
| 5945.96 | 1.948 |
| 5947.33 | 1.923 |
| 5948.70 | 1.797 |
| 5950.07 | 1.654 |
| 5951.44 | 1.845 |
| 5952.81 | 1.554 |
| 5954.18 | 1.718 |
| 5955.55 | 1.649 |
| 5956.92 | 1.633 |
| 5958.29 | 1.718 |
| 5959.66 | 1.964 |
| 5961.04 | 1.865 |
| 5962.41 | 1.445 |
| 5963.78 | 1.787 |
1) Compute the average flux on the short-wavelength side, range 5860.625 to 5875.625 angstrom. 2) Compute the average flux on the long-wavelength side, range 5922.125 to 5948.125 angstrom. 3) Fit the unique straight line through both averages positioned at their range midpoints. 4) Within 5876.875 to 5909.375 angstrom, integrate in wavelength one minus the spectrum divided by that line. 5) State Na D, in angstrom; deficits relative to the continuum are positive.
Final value 6.1 angstrom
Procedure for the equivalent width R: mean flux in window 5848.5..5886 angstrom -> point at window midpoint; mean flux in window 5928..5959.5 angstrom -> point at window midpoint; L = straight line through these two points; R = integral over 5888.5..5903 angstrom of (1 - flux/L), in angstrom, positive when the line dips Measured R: 3.8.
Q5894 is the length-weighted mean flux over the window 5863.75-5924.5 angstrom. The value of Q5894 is 1.62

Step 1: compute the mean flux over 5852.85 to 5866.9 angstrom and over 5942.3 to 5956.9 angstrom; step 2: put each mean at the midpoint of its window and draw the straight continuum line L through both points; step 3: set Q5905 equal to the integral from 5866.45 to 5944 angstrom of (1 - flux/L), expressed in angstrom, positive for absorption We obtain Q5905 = 4.9 angstrom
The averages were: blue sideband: 1.79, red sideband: 1.72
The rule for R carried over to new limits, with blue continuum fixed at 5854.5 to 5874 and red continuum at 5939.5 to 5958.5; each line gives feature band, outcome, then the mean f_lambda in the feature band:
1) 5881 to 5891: 2.9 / 1.27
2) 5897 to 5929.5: 1.2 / 1.7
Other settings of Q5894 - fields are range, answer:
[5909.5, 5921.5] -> 1.77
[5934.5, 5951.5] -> 1.77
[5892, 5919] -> 1.6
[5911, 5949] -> 1.74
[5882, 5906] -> 1.36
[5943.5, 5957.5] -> 1.74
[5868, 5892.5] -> 1.59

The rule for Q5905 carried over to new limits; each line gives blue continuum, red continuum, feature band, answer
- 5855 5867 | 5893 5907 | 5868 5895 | 1.8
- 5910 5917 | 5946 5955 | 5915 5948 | 0.1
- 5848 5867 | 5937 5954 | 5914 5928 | -0.1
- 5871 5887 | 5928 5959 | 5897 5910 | 0.7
